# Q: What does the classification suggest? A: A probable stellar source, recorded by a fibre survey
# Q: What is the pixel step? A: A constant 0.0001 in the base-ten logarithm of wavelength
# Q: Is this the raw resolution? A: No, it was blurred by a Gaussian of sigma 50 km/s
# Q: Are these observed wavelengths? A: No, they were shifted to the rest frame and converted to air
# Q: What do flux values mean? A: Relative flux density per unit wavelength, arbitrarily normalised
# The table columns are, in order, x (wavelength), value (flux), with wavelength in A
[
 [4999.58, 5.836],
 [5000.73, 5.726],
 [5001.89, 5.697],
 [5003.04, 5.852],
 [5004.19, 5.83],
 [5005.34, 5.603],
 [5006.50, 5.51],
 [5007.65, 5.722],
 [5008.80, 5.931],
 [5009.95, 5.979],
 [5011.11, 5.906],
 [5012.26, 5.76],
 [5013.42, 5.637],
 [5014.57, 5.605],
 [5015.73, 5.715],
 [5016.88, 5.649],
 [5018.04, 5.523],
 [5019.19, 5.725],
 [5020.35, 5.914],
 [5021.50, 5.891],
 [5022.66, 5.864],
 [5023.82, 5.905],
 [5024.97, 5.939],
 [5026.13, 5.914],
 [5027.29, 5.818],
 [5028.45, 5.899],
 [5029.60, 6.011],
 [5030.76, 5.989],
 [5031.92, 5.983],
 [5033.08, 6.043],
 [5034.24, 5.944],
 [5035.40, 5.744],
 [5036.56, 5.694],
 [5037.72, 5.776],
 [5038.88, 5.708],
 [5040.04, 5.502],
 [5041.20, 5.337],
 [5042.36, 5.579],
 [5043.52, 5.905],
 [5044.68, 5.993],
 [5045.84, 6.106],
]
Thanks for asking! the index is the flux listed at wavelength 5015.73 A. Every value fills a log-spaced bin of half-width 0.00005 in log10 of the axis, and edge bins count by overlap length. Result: 5.715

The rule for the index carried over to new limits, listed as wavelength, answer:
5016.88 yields 5.649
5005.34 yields 5.603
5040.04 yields 5.502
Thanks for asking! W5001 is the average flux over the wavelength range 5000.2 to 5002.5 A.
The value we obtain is 5.7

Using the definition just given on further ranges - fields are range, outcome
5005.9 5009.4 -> 5.73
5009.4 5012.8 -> 5.88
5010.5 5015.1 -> 5.73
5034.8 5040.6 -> 5.69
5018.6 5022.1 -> 5.85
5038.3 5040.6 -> 5.61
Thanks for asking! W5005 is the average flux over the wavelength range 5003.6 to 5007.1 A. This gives 5.65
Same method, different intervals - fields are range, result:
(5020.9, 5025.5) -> 5.91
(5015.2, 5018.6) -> 5.63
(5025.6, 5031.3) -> 5.93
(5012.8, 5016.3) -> 5.64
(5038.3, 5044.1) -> 5.61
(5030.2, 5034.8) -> 5.99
